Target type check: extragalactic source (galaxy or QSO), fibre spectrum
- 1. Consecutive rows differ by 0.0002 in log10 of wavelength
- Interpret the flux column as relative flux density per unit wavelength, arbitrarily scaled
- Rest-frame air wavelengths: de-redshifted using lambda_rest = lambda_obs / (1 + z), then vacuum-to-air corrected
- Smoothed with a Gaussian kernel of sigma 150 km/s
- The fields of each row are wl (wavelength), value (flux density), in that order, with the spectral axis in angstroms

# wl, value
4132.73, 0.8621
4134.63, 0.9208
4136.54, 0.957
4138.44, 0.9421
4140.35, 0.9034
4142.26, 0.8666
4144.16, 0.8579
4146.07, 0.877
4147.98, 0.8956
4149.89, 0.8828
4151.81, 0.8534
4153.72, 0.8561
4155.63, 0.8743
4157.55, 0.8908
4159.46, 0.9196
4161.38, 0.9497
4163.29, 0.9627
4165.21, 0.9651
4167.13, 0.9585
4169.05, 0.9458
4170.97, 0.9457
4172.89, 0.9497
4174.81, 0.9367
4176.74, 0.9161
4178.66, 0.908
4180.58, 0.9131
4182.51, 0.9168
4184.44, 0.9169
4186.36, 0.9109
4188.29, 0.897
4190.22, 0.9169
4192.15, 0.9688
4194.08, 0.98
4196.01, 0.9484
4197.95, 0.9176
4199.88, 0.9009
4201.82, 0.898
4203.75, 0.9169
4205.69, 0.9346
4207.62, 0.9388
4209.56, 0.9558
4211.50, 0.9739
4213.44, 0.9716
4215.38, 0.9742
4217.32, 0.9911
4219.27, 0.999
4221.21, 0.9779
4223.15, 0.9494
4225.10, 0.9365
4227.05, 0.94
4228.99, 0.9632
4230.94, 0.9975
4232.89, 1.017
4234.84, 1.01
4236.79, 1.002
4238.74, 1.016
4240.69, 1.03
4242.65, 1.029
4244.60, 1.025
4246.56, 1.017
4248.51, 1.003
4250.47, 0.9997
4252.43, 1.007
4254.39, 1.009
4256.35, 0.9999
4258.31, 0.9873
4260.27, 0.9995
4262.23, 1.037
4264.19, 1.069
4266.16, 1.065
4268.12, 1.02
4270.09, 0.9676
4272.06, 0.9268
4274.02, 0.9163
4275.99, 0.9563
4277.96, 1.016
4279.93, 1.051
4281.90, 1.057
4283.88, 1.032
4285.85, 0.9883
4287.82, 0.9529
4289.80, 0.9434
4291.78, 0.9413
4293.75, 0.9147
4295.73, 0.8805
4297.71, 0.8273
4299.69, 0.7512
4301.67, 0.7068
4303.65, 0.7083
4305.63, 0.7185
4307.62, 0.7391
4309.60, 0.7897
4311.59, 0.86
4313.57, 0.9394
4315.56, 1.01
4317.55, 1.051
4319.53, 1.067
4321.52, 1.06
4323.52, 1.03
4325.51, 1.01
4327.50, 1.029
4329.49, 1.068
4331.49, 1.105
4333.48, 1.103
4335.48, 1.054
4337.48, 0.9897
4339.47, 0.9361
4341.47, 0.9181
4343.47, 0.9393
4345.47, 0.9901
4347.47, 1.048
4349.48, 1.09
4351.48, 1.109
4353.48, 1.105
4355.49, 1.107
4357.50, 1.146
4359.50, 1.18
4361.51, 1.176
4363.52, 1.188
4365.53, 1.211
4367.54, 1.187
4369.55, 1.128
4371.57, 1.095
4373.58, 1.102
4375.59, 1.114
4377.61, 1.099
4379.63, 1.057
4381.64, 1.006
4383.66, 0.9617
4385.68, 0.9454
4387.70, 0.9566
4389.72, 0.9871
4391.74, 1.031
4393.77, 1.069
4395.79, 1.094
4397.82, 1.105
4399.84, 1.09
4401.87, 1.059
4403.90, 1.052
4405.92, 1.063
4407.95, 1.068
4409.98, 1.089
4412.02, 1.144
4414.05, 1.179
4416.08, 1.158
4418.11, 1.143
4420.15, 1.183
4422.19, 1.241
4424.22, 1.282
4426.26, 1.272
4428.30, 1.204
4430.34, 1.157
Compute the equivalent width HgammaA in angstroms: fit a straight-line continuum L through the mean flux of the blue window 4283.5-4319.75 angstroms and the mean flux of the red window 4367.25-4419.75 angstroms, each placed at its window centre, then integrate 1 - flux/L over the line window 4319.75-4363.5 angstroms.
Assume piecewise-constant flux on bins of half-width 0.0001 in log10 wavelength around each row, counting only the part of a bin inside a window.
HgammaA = -4.31 angstroms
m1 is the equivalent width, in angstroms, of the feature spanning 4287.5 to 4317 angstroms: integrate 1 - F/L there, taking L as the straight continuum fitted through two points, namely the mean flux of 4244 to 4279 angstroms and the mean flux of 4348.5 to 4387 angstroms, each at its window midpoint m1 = 5.51 angstroms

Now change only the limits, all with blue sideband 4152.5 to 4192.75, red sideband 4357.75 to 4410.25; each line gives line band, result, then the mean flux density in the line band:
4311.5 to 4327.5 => 0.32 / 1.01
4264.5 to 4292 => 0.32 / 0.991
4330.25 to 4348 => 0.67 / 1.01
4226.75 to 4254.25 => -0.87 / 1.01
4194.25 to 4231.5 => 0.09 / 0.952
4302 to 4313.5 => 2.82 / 0.774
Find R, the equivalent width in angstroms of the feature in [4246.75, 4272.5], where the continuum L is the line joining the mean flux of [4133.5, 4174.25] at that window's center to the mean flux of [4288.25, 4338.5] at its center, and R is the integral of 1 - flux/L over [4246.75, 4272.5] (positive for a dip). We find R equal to -2.3 angstroms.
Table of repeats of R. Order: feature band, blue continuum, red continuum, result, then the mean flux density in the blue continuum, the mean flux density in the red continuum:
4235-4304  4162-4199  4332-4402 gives 1.9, 0.936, 1.07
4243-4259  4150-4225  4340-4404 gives -0.4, 0.934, 1.07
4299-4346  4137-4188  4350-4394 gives 4.8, 0.912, 1.09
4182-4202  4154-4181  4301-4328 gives 0.0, 0.93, 0.909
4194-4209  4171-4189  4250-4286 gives 0.2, 0.92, 1.01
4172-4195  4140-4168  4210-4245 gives 0.2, 0.901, 0.988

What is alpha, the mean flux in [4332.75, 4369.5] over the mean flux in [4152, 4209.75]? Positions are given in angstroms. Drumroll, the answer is 1.17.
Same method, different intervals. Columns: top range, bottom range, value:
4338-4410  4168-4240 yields 1.12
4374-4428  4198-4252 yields 1.12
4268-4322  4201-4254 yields 0.94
